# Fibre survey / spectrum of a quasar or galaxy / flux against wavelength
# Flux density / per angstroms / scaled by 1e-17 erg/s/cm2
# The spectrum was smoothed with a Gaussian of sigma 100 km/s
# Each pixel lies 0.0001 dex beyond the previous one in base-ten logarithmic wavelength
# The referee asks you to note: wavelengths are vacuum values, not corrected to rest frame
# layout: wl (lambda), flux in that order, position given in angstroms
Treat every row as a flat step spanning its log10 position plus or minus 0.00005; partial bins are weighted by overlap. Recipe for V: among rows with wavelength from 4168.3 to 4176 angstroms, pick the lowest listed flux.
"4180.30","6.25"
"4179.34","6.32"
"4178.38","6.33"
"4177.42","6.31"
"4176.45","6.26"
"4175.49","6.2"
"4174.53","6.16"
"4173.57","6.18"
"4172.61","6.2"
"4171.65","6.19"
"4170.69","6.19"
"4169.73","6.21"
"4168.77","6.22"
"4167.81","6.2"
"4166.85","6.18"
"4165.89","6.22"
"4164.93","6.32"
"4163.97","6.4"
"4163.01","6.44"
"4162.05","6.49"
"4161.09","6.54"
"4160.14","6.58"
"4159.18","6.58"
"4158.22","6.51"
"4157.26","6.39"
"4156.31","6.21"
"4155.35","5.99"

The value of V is 6.16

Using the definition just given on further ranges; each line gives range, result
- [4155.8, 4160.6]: 6.21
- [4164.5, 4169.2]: 6.18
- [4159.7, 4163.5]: 6.44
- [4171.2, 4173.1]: 6.19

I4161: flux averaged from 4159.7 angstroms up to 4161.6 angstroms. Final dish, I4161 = 6.58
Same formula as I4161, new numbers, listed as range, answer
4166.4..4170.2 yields 6.2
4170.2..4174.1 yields 6.19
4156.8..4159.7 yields 6.48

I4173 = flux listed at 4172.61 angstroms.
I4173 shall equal 6.2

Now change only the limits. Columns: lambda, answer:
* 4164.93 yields 6.32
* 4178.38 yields 6.33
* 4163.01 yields 6.44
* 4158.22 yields 6.51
